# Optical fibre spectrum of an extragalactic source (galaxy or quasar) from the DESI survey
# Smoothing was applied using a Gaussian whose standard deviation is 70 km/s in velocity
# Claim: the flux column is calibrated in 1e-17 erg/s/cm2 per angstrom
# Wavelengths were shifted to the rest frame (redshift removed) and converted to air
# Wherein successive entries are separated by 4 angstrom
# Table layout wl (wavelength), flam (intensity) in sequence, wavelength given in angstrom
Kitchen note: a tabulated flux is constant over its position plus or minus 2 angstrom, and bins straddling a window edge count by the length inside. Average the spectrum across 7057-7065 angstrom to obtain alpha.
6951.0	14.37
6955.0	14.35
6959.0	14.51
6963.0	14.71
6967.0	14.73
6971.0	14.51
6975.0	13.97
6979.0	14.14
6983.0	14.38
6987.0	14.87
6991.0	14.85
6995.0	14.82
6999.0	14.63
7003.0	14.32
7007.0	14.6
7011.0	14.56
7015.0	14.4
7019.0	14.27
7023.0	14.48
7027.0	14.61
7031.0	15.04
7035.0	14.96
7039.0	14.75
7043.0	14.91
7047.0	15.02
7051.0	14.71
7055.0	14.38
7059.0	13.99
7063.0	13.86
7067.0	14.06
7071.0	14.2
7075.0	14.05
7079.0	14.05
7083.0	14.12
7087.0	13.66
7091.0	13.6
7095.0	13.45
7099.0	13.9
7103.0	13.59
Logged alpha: 13.9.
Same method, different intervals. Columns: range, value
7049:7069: 14.2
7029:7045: 14.9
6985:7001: 14.8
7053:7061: 14.2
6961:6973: 14.7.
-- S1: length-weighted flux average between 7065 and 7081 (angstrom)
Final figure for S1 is 14.1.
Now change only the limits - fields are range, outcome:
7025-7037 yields 14.9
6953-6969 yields 14.6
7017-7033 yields 14.6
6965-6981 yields 14.3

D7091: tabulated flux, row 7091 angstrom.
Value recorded 13.6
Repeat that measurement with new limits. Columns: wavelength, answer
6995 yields 14.82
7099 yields 13.9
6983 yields 14.38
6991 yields 14.85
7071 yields 14.2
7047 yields 15.02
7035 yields 14.96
